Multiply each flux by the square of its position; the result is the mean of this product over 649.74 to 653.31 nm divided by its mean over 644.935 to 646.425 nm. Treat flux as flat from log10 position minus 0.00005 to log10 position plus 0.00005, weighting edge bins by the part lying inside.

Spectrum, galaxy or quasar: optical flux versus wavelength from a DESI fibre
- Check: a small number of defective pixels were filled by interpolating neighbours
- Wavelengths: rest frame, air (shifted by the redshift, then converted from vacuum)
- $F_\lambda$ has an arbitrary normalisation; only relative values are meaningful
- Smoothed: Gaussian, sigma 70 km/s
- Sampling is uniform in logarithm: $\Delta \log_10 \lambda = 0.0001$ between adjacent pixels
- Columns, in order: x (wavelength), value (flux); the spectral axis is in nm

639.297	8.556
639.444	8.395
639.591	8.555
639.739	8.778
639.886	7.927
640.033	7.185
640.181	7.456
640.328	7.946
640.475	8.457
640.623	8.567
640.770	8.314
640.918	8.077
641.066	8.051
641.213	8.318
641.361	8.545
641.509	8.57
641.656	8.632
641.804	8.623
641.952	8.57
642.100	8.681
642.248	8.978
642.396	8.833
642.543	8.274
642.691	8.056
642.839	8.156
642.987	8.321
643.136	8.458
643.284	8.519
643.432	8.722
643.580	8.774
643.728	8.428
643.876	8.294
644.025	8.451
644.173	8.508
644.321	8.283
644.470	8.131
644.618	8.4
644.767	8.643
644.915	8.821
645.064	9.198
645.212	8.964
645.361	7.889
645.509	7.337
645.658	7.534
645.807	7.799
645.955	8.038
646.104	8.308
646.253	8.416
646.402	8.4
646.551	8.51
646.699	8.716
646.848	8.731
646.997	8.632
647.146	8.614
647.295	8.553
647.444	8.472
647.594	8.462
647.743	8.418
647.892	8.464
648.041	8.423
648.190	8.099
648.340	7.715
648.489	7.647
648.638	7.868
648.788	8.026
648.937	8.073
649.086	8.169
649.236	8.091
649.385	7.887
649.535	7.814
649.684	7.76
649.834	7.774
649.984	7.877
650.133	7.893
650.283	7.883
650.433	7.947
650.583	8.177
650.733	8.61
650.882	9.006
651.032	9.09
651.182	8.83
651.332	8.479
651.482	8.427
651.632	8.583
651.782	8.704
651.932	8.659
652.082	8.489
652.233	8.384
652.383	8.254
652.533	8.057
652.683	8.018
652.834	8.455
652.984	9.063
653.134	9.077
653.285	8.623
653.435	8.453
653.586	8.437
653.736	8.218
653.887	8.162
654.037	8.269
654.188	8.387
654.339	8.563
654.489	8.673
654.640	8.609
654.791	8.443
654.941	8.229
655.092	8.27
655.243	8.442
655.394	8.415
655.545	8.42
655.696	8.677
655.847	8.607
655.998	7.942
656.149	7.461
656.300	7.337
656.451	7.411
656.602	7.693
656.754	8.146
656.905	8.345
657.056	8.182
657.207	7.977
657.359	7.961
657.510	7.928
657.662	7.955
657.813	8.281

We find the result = 1.05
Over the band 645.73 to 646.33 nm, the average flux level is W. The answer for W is 8.14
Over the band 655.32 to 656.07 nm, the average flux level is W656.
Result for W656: 8.41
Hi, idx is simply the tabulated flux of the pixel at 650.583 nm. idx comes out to 8.177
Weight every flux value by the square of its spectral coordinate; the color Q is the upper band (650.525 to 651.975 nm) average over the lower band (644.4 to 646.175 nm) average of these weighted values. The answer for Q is 1.1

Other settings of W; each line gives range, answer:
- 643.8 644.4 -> 8.38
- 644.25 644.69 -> 8.27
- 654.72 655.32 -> 8.35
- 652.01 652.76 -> 8.23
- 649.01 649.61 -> 8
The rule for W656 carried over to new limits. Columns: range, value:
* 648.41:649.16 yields 7.96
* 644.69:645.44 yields 8.69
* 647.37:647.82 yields 8.44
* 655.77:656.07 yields 8.28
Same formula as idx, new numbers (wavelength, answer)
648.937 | 8.073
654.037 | 8.269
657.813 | 8.281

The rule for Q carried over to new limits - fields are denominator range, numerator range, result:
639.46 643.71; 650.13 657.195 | 1.04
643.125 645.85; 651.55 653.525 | 1.04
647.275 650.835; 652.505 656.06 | 1.06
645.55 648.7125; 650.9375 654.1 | 1.05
